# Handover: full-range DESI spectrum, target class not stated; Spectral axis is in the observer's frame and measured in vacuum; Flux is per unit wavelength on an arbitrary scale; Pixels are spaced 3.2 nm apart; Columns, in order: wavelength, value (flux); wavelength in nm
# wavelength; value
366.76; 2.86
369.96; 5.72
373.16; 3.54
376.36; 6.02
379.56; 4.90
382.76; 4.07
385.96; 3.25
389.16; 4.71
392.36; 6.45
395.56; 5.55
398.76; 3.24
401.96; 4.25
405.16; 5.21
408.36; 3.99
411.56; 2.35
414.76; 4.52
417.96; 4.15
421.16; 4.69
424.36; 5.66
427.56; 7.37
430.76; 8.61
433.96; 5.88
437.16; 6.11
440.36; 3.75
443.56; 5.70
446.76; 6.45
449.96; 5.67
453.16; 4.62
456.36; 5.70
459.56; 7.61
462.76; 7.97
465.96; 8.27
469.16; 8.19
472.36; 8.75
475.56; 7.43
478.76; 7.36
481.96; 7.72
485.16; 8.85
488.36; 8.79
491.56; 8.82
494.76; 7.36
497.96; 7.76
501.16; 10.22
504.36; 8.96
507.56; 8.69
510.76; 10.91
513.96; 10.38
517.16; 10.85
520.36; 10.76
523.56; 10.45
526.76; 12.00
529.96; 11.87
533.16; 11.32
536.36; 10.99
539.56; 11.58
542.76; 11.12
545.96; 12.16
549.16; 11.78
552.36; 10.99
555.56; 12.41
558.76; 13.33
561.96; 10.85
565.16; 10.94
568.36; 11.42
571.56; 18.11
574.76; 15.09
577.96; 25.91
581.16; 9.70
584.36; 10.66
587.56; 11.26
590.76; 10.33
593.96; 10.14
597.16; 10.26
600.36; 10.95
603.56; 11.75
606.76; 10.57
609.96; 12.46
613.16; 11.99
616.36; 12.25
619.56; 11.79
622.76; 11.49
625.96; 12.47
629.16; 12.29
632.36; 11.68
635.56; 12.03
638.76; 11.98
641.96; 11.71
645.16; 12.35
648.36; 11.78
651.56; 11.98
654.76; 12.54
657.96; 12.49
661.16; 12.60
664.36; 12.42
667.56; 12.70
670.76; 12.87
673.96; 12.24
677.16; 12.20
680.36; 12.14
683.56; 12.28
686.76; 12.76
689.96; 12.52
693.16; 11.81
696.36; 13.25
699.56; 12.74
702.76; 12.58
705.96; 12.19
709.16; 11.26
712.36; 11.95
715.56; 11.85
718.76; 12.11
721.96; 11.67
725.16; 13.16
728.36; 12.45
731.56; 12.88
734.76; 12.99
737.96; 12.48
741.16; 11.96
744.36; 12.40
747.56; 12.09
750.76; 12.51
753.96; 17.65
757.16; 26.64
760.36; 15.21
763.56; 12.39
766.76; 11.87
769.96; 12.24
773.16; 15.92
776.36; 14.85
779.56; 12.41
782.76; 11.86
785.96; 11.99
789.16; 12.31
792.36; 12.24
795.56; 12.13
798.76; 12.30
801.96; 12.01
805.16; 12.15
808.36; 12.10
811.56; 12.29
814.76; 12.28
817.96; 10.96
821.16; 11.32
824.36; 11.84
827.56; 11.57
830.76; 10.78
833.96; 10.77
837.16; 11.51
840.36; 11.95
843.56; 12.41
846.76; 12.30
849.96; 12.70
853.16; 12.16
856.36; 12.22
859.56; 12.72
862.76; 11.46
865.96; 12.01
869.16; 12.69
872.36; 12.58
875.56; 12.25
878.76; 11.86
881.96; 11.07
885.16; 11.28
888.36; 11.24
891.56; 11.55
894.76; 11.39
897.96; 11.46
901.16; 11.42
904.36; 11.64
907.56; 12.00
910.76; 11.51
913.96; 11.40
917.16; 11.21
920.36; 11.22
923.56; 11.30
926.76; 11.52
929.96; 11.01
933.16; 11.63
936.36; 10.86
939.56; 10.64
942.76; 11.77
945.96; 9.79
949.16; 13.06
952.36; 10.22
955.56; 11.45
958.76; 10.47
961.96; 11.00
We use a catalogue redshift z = 0.15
